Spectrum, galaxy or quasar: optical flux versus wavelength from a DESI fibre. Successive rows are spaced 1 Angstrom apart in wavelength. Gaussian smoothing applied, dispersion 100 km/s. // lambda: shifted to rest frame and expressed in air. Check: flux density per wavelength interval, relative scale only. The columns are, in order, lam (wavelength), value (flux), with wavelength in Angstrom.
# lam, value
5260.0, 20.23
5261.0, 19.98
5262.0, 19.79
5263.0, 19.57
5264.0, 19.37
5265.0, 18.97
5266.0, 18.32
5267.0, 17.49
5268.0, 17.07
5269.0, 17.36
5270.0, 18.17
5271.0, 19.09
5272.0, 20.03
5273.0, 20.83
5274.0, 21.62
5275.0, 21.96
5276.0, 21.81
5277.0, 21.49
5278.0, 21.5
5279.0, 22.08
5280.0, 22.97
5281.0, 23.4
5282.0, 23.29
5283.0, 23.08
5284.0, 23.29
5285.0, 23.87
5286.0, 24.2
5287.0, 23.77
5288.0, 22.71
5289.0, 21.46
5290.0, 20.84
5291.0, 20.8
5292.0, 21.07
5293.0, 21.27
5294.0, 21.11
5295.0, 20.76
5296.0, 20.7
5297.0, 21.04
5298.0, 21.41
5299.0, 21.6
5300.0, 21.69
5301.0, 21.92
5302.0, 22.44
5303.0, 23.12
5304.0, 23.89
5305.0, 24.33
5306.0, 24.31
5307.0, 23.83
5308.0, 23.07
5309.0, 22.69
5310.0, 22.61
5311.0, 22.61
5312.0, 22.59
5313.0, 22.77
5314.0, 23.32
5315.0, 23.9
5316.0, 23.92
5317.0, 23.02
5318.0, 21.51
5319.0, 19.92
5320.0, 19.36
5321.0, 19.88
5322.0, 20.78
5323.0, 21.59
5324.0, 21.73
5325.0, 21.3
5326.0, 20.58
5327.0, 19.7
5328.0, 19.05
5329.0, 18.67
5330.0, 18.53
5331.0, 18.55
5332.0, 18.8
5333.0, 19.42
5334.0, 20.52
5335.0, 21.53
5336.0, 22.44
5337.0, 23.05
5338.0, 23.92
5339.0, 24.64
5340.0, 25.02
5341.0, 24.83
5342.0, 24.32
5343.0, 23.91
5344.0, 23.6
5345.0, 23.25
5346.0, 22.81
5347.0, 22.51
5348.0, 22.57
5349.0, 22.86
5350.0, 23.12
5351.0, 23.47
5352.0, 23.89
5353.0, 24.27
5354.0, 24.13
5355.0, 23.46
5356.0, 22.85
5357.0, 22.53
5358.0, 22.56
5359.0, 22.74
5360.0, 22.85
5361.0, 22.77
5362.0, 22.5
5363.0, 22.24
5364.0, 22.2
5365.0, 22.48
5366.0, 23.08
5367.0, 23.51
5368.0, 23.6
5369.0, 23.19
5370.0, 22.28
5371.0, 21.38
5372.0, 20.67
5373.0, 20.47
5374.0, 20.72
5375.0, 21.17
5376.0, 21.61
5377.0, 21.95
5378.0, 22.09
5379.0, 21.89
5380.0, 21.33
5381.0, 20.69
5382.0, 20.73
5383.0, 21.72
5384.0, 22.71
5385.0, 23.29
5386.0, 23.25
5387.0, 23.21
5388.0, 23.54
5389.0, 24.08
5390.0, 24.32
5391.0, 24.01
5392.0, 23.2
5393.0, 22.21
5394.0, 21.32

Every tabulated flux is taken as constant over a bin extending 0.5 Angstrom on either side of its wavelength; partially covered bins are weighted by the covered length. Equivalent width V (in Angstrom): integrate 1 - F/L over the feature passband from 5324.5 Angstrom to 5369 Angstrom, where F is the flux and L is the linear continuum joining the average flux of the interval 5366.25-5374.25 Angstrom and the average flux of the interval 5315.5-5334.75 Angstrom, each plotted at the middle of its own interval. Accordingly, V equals -2.52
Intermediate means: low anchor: 20.4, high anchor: 22.1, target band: 22.4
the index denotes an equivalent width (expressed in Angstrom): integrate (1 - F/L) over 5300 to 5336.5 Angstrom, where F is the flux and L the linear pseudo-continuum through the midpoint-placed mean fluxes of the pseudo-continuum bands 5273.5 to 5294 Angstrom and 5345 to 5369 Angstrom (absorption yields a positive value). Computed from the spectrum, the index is 1.6 Angstrom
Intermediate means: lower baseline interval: 22.3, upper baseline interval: 23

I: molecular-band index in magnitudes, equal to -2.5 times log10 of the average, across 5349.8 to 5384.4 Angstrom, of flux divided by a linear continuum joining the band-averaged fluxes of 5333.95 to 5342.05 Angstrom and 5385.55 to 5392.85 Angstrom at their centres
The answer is 0.06 mag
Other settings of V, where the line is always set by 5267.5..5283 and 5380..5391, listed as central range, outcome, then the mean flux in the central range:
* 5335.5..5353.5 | -1.2 Angstrom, 23.6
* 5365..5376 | 0.2 Angstrom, 22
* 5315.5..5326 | 0.2 Angstrom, 21.3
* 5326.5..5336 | 1.0 Angstrom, 19.6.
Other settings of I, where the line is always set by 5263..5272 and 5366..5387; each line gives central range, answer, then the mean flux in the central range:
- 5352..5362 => -0.088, 23.1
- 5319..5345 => -0.047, 21.4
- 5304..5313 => -0.178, 23.3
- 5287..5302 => -0.115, 21.4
